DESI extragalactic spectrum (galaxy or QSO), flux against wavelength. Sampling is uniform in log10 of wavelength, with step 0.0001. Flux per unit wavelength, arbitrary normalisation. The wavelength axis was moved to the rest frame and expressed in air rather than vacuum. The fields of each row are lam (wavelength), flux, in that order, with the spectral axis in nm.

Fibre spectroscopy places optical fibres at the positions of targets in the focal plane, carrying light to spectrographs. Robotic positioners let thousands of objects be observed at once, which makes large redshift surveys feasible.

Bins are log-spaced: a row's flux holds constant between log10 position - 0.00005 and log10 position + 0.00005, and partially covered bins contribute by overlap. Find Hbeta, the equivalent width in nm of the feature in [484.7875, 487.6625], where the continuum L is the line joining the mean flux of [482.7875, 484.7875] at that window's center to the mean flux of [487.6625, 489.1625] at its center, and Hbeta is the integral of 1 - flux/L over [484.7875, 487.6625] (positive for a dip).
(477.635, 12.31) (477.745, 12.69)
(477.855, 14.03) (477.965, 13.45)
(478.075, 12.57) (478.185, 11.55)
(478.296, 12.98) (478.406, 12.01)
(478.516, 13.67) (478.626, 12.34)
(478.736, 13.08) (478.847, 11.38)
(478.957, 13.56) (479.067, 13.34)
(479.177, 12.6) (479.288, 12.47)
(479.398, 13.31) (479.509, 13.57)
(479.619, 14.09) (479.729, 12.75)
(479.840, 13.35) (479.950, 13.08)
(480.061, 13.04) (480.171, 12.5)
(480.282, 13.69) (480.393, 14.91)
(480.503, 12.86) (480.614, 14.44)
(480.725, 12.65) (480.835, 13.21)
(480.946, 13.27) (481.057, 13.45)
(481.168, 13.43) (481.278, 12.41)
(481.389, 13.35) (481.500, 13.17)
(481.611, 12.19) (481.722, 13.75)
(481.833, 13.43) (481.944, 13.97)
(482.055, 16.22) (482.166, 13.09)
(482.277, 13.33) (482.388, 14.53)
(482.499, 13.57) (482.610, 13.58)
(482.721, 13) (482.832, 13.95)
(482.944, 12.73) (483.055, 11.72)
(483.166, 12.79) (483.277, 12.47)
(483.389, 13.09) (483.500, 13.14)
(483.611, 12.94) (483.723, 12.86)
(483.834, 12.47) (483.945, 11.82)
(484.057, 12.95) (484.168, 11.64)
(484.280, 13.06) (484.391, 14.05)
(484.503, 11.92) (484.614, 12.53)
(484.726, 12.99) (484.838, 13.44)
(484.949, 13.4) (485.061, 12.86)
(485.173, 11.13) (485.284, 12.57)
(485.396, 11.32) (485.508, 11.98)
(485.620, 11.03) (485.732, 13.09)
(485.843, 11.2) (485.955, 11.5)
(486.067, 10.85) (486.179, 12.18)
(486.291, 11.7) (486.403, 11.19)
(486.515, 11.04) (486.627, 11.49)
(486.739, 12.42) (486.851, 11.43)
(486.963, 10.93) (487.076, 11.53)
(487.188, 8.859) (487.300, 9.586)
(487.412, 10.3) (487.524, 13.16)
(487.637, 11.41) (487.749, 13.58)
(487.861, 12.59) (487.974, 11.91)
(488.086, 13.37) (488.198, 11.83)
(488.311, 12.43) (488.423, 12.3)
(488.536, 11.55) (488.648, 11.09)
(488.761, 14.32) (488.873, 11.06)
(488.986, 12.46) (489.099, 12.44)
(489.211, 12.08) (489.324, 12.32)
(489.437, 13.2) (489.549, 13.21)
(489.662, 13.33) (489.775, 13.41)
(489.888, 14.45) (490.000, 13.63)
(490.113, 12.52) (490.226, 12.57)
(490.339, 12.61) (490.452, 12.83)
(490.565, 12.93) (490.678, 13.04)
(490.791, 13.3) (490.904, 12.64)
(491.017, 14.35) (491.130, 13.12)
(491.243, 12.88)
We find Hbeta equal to 0.21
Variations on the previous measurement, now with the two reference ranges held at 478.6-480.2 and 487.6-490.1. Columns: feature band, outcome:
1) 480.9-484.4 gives -0.08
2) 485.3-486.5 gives 0.11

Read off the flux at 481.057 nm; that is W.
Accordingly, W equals 13.45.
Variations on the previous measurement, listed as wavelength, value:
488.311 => 12.43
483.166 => 12.79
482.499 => 13.57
